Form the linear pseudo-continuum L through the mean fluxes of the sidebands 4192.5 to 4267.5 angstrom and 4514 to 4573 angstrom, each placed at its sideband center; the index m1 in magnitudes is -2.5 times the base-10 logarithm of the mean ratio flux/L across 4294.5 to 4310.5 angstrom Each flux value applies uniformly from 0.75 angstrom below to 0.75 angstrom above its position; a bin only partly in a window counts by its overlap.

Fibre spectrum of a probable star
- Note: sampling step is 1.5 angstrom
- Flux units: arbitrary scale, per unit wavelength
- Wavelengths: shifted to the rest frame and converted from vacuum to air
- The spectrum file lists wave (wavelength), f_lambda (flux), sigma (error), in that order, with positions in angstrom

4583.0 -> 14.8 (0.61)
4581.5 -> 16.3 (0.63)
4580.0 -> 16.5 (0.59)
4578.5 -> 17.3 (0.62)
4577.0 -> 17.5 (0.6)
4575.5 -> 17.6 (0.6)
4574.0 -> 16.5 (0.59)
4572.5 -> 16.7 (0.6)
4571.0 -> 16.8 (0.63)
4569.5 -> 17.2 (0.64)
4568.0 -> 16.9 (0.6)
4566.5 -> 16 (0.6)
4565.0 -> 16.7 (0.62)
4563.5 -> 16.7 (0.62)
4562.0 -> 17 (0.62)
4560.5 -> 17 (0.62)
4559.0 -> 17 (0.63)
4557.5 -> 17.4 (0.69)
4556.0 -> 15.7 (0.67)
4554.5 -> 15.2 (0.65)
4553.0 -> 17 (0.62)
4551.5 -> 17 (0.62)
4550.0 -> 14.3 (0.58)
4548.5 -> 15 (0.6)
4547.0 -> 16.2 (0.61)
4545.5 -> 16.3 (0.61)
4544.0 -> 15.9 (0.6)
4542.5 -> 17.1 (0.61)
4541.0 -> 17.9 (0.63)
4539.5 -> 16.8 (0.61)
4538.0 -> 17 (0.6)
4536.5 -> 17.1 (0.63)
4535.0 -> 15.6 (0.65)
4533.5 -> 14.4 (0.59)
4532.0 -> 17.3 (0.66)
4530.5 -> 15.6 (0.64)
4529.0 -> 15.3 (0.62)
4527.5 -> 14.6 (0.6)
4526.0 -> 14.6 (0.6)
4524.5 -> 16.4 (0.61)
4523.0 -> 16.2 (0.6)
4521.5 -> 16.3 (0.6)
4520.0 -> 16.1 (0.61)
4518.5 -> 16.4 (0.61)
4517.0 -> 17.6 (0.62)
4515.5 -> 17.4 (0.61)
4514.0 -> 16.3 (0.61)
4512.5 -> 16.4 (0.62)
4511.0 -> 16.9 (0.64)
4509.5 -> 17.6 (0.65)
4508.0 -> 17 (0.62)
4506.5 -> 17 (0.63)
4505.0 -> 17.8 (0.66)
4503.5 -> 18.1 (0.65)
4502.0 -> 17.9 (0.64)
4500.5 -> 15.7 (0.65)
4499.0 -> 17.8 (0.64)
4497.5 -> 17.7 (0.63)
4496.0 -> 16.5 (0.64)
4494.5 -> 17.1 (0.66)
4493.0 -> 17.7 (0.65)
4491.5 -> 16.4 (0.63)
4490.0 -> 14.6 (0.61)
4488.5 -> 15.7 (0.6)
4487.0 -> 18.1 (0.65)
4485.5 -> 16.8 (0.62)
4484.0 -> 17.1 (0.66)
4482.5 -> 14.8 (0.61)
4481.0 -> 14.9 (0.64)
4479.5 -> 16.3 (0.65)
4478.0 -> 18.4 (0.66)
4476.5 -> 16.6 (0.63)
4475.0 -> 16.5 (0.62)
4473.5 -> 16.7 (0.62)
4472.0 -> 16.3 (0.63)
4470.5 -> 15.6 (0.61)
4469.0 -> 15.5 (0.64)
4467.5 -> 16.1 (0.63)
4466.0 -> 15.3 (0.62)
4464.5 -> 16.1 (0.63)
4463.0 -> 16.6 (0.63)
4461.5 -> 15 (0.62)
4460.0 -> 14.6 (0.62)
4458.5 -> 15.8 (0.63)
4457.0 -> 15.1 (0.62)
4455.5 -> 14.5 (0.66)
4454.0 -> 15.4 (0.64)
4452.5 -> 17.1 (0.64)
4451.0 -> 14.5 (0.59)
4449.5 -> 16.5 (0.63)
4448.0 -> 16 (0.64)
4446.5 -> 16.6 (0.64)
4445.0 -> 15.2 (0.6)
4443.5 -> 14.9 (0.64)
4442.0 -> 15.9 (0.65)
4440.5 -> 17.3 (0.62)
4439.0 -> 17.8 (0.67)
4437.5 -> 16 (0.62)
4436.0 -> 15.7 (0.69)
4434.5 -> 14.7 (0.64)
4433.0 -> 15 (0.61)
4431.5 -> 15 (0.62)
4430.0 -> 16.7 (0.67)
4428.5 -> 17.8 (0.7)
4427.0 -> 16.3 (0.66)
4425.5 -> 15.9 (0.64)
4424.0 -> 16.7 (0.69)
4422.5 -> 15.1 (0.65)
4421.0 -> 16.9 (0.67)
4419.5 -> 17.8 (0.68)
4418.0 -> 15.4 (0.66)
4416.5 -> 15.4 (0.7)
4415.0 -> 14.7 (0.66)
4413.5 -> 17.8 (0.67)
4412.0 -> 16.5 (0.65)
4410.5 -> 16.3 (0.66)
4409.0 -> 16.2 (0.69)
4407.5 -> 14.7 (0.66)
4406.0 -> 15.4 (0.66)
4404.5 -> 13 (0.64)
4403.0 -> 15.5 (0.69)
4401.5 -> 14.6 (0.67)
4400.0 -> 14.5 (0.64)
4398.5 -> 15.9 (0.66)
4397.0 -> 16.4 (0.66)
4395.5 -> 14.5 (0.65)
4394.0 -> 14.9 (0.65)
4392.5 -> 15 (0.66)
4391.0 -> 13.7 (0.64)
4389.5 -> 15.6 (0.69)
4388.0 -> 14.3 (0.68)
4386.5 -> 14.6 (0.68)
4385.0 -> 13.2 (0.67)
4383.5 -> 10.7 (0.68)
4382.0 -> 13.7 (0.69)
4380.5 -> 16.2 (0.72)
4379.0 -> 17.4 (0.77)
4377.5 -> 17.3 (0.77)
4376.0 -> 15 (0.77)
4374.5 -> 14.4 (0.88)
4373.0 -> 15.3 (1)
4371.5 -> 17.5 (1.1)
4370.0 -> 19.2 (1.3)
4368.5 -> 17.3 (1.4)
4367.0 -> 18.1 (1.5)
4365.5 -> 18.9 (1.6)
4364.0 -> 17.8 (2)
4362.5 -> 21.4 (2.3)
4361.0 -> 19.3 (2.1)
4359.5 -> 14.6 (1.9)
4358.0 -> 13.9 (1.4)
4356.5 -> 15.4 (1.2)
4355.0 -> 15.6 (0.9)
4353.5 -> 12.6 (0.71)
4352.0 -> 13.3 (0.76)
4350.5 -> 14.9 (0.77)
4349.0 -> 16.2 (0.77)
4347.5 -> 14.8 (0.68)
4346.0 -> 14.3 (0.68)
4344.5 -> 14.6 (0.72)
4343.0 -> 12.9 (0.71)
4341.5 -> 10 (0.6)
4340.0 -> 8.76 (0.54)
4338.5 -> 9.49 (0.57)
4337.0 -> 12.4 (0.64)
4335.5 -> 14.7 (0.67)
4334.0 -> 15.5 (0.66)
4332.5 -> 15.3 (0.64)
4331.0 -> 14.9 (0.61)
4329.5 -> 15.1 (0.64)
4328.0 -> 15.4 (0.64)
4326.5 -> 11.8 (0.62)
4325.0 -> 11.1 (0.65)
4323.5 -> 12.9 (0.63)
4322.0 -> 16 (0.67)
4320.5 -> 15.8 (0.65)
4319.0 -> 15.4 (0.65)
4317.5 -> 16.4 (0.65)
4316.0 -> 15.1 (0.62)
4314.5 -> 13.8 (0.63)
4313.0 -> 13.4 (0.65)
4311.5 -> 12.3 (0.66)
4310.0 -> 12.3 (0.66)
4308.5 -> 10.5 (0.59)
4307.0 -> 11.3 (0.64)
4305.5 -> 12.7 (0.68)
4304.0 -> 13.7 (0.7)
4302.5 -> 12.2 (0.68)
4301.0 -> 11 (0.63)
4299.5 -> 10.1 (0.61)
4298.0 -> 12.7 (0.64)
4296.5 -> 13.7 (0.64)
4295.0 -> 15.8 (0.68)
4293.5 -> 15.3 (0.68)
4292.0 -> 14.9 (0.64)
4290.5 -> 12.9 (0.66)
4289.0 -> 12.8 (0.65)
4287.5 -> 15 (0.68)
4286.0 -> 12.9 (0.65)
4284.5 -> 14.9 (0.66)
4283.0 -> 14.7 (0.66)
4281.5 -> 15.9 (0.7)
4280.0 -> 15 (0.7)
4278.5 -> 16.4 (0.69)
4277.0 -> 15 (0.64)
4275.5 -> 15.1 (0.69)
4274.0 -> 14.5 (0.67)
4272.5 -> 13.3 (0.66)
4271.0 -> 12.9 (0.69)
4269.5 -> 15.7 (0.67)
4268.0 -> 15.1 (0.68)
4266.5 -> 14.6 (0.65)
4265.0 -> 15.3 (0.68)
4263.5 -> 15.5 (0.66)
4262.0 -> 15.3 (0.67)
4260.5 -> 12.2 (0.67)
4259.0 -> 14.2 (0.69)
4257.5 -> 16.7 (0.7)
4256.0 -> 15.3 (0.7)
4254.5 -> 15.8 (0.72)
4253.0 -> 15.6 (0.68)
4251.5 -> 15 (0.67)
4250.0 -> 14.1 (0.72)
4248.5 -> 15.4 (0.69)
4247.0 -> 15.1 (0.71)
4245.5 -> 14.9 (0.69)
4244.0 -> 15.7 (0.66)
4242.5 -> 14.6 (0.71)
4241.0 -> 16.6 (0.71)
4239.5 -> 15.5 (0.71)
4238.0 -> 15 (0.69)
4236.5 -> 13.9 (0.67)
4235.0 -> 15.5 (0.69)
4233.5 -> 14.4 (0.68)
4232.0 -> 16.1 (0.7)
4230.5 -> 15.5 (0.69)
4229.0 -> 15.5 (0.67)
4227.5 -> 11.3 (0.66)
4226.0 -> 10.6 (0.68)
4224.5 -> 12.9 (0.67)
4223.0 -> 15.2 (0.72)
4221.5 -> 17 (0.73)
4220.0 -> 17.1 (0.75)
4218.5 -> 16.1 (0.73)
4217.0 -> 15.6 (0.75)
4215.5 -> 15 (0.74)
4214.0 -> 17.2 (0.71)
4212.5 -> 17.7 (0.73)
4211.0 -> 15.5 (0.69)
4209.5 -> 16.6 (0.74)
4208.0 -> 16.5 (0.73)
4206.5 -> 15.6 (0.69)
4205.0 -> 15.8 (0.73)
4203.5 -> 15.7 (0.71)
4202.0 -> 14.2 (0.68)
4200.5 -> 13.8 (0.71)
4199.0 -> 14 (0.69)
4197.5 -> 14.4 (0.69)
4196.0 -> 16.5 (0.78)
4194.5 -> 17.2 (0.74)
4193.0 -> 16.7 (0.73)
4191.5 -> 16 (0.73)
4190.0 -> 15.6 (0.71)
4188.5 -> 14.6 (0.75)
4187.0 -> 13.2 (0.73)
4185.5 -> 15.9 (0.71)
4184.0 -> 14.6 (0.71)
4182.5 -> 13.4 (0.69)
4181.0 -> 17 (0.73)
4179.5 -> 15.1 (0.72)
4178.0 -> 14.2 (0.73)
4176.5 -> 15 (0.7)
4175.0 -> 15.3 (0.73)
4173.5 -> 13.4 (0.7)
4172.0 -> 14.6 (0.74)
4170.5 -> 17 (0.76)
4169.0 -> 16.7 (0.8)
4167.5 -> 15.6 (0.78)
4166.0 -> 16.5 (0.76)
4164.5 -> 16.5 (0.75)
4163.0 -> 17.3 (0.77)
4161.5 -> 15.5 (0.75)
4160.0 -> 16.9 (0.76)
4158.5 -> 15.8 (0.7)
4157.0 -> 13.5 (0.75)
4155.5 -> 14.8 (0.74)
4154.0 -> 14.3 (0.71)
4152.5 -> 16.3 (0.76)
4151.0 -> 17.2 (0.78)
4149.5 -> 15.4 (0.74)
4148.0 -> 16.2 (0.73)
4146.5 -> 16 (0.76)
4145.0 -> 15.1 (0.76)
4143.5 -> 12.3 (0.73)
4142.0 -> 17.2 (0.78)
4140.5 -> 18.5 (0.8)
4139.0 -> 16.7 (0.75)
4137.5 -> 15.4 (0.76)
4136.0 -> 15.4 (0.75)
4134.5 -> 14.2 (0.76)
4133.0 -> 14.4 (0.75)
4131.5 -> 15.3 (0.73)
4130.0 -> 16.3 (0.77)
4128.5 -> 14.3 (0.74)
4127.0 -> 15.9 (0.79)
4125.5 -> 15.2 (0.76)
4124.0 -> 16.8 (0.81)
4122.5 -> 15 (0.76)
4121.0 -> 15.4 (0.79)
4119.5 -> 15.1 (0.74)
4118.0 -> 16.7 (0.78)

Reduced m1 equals 0.25 mag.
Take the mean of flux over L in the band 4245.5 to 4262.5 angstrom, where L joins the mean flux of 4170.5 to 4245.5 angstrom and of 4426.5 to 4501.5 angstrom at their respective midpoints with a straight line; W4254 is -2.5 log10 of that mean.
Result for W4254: 0.03 mag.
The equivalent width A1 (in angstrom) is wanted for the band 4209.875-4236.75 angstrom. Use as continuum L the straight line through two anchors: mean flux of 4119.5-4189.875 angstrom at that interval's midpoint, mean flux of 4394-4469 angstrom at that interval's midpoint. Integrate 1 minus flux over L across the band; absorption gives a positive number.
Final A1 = 0.6 angstrom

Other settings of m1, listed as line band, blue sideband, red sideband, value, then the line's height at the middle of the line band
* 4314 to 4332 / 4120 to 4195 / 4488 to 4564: 0.10 mag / 16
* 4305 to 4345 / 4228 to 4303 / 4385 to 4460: 0.13 mag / 15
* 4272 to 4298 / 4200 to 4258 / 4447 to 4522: 0.07 mag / 15.5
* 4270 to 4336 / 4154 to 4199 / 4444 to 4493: 0.13 mag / 15.7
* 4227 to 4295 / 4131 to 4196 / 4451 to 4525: 0.07 mag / 15.8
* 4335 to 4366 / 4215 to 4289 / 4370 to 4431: 0.06 mag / 15.3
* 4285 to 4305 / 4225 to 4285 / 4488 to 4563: 0.13 mag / 15.1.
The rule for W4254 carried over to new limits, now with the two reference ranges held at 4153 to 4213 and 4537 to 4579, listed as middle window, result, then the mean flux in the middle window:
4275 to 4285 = 0.032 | 15.3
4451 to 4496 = 0.020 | 16.1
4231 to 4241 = 0.030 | 15.2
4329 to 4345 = 0.221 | 13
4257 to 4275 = 0.081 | 14.6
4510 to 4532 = 0.020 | 16.2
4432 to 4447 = 0.025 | 15.9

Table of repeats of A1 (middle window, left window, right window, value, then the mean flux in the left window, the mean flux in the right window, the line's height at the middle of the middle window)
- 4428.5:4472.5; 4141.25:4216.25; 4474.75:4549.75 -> 1.5 angstrom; 15.5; 16.5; 16.3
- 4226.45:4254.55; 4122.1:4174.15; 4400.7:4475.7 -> 1.3 angstrom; 15.7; 15.8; 15.7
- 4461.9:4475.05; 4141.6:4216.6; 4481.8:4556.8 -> 0.2 angstrom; 15.5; 16.5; 16.3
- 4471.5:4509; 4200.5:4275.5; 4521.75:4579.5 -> -1.5 angstrom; 15.1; 16.4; 16.1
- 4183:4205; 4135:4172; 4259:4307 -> 0.2 angstrom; 15.9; 14.1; 15.3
